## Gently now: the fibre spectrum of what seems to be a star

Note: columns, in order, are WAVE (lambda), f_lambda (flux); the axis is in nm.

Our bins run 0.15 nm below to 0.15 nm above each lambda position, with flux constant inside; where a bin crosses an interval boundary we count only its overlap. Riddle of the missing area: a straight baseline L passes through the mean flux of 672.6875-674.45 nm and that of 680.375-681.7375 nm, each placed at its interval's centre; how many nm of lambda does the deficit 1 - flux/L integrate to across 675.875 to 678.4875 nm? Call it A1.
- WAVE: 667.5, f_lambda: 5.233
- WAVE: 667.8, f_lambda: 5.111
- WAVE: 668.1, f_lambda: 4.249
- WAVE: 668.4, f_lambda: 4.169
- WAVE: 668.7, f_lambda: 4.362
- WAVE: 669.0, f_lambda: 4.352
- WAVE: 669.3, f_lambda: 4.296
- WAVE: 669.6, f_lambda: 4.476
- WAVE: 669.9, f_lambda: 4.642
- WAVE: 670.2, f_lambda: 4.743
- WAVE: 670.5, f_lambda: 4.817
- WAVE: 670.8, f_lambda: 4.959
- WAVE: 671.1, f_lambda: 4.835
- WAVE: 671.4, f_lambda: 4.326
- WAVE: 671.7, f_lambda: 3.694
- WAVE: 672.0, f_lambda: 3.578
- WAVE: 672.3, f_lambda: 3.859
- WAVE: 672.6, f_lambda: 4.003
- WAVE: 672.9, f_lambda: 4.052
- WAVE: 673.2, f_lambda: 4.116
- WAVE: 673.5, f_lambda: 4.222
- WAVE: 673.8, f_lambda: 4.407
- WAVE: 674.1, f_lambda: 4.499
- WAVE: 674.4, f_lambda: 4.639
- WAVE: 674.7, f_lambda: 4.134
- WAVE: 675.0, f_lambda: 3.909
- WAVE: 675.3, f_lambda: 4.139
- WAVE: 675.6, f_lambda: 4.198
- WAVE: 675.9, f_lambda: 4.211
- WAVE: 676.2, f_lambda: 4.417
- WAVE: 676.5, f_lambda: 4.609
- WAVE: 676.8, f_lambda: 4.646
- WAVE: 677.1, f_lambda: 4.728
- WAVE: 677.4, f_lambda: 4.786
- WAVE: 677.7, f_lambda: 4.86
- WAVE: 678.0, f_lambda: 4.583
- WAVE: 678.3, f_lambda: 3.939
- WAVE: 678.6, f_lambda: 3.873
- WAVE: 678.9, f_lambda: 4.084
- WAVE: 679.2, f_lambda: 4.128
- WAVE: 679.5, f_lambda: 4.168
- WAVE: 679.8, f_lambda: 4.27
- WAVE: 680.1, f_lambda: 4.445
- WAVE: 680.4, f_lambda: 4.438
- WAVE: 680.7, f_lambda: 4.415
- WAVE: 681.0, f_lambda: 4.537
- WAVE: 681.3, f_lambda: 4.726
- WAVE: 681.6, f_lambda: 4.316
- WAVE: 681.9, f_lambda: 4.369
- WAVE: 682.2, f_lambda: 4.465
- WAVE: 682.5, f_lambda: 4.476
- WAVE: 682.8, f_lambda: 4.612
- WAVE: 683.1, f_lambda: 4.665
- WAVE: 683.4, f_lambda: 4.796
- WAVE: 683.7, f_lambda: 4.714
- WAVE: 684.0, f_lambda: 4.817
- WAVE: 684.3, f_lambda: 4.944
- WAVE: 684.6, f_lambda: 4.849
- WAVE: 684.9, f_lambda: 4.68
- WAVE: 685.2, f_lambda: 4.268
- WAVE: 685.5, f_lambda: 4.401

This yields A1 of -0.088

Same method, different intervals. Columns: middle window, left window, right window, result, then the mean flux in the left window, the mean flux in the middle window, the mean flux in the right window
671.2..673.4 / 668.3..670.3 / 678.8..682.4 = 0.221 nm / 4.43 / 3.97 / 4.37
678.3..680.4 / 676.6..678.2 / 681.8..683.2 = 0.209 nm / 4.69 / 4.17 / 4.52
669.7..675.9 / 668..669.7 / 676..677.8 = 0.263 nm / 4.31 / 4.29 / 4.66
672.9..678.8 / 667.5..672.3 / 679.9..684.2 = 0.194 nm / 4.45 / 4.35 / 4.56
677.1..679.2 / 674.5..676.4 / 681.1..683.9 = -0.014 nm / 4.19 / 4.36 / 4.57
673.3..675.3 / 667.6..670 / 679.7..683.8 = 0.091 nm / 4.47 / 4.28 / 4.52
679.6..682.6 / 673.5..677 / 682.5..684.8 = 0.121 nm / 4.35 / 4.44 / 4.75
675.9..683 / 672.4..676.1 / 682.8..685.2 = 0.096 nm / 4.21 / 4.43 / 4.74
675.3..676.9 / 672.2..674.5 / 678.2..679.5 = -0.100 nm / 4.22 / 4.38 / 4.03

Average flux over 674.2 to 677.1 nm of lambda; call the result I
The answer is 4.35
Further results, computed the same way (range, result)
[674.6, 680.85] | 4.33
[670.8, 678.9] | 4.29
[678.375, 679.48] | 4.04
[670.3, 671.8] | 4.56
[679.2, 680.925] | 4.34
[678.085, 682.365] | 4.3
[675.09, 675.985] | 4.16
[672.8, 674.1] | 4.24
